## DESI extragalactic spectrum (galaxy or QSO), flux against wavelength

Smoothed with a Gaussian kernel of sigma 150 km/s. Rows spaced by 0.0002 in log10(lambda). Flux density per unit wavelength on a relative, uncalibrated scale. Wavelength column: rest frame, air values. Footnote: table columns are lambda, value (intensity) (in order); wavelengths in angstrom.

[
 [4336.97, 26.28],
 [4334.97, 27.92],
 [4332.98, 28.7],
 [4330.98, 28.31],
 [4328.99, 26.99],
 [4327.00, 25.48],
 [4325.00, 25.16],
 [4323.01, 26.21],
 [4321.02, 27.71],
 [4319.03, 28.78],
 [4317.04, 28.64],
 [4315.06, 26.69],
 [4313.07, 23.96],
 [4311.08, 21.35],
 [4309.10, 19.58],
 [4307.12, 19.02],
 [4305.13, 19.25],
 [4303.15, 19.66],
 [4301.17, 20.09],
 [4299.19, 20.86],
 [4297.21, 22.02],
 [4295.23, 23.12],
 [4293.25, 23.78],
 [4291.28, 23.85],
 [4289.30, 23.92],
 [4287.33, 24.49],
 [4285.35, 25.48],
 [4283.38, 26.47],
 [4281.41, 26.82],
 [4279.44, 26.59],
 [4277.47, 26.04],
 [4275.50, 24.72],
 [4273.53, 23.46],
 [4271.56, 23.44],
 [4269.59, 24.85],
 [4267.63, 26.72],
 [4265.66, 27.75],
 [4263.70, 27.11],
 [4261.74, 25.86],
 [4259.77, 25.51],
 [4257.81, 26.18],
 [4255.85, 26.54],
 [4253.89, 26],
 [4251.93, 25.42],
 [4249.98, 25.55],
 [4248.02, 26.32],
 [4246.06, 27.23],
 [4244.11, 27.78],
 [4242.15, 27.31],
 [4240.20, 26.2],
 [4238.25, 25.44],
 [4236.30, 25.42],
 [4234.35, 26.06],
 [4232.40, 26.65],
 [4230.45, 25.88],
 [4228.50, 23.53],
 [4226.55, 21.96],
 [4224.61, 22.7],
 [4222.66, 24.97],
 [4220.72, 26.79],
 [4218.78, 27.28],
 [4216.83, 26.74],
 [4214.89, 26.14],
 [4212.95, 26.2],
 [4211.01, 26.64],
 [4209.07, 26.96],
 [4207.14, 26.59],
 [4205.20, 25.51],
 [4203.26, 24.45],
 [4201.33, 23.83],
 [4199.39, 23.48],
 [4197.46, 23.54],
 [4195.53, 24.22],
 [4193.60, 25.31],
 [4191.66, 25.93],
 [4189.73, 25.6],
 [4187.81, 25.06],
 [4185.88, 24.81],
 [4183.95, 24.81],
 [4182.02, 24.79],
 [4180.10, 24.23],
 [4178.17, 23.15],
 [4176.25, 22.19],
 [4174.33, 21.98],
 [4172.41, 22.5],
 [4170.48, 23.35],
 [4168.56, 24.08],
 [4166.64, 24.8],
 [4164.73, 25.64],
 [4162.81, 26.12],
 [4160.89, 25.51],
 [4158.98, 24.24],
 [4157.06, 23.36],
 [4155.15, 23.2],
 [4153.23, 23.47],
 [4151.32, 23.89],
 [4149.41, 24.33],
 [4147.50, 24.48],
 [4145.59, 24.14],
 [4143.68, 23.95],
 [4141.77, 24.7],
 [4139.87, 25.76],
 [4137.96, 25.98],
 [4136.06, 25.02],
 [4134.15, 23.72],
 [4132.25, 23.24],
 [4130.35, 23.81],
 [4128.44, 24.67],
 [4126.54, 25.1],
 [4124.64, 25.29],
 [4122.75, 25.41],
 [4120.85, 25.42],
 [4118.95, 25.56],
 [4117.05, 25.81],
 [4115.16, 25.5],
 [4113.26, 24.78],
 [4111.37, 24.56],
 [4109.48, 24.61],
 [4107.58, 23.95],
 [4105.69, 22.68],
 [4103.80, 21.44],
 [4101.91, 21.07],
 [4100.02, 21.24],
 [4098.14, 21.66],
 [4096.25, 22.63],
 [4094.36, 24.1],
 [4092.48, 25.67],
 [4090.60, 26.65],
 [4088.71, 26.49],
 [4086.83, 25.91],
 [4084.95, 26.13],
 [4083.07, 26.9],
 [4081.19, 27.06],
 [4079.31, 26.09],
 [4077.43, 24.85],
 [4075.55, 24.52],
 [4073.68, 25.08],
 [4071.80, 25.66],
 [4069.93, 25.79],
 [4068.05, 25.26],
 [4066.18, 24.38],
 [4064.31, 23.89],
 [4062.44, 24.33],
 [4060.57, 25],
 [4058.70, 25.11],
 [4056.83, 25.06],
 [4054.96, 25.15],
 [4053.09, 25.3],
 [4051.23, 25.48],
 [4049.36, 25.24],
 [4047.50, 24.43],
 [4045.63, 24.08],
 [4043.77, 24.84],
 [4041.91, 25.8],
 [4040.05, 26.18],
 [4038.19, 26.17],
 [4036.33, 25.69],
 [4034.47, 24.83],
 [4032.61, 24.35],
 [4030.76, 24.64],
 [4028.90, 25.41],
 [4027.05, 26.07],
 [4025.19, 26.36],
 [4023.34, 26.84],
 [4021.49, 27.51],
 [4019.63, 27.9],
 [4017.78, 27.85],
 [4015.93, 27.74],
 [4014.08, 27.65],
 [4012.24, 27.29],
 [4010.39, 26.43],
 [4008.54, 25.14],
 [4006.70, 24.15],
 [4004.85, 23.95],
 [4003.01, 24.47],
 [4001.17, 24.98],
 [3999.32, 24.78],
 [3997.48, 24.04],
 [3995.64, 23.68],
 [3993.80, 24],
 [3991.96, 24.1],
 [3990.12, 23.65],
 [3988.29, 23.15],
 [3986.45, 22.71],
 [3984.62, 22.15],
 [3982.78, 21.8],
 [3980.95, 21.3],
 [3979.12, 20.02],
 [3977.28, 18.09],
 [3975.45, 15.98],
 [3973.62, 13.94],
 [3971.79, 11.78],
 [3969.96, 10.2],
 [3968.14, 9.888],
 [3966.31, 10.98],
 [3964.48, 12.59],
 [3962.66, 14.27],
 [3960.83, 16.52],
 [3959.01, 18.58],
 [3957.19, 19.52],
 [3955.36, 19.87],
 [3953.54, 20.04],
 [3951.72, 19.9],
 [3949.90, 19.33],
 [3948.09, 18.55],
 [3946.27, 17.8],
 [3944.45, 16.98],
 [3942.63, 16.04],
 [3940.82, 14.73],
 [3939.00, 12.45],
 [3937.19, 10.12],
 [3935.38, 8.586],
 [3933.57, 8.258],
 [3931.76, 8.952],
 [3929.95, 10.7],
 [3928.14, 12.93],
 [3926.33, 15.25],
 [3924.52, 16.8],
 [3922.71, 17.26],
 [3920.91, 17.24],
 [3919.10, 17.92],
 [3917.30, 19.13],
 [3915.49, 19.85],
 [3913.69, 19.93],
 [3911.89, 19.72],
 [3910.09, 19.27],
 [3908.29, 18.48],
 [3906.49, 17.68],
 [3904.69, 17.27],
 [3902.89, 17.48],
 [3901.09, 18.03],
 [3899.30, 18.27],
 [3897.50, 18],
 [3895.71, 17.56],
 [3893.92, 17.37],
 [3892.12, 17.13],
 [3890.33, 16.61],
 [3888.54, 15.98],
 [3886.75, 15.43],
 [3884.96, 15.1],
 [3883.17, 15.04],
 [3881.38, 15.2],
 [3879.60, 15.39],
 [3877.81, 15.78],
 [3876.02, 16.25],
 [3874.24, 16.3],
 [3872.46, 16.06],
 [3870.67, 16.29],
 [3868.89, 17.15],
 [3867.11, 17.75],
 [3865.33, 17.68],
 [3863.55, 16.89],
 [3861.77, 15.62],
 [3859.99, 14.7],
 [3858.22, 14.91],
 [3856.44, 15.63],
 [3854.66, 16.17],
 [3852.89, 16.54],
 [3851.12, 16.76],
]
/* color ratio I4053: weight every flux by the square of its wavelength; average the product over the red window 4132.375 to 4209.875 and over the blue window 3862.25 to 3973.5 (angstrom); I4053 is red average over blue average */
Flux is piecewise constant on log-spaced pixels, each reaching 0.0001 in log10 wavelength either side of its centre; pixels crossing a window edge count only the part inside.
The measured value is 1.7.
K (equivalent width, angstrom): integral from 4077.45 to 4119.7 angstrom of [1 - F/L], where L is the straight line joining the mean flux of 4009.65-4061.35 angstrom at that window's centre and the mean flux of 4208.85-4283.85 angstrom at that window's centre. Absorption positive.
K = 2.1 angstrom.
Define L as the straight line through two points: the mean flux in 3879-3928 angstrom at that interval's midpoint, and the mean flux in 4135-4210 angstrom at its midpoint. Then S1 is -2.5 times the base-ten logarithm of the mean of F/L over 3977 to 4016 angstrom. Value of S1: -0.20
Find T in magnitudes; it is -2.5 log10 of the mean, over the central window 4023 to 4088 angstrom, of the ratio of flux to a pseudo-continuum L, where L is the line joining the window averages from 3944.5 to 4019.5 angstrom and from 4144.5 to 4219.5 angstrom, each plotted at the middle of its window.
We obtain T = -0.15 mag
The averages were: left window 20.6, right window 24.7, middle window 25.4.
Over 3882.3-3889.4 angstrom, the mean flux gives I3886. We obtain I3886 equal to 15.4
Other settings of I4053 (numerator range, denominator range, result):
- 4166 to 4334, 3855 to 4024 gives 1.58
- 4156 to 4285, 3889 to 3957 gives 1.77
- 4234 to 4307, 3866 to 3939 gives 1.86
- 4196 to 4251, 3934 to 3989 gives 1.76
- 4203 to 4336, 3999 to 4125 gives 1.11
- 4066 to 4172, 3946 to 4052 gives 1.17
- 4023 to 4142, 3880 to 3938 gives 1.70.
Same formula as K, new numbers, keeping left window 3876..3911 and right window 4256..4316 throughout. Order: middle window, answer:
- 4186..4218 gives -4.2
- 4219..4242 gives -2.2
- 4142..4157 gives -1.7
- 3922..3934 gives 3.1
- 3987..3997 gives -2.7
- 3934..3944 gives 3.0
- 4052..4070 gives -4.5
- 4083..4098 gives -3.5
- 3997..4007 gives -3.0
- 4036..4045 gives -2.8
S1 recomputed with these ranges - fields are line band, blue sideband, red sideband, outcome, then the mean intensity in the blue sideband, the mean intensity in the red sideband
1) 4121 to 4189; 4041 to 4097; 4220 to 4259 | 0.050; 25.2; 25.7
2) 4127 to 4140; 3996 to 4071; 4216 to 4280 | 0.046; 25.5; 25.7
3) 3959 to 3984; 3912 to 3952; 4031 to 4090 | 0.201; 15.4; 25.3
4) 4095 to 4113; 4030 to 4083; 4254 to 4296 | 0.112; 25.2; 25.4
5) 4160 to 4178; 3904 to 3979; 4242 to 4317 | -0.112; 15.7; 24.5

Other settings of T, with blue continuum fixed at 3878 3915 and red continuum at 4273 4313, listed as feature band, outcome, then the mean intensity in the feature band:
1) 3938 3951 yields 0.09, 16.6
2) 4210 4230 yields -0.15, 25.3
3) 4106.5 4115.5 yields -0.20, 24.6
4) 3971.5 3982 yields 0.07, 17.2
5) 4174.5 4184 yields -0.11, 23.6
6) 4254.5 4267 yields -0.17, 26.5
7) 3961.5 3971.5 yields 0.48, 11.7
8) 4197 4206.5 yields -0.12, 24.3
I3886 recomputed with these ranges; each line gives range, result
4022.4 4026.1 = 26.6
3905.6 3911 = 18.5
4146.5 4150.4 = 24.4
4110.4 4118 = 25.2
